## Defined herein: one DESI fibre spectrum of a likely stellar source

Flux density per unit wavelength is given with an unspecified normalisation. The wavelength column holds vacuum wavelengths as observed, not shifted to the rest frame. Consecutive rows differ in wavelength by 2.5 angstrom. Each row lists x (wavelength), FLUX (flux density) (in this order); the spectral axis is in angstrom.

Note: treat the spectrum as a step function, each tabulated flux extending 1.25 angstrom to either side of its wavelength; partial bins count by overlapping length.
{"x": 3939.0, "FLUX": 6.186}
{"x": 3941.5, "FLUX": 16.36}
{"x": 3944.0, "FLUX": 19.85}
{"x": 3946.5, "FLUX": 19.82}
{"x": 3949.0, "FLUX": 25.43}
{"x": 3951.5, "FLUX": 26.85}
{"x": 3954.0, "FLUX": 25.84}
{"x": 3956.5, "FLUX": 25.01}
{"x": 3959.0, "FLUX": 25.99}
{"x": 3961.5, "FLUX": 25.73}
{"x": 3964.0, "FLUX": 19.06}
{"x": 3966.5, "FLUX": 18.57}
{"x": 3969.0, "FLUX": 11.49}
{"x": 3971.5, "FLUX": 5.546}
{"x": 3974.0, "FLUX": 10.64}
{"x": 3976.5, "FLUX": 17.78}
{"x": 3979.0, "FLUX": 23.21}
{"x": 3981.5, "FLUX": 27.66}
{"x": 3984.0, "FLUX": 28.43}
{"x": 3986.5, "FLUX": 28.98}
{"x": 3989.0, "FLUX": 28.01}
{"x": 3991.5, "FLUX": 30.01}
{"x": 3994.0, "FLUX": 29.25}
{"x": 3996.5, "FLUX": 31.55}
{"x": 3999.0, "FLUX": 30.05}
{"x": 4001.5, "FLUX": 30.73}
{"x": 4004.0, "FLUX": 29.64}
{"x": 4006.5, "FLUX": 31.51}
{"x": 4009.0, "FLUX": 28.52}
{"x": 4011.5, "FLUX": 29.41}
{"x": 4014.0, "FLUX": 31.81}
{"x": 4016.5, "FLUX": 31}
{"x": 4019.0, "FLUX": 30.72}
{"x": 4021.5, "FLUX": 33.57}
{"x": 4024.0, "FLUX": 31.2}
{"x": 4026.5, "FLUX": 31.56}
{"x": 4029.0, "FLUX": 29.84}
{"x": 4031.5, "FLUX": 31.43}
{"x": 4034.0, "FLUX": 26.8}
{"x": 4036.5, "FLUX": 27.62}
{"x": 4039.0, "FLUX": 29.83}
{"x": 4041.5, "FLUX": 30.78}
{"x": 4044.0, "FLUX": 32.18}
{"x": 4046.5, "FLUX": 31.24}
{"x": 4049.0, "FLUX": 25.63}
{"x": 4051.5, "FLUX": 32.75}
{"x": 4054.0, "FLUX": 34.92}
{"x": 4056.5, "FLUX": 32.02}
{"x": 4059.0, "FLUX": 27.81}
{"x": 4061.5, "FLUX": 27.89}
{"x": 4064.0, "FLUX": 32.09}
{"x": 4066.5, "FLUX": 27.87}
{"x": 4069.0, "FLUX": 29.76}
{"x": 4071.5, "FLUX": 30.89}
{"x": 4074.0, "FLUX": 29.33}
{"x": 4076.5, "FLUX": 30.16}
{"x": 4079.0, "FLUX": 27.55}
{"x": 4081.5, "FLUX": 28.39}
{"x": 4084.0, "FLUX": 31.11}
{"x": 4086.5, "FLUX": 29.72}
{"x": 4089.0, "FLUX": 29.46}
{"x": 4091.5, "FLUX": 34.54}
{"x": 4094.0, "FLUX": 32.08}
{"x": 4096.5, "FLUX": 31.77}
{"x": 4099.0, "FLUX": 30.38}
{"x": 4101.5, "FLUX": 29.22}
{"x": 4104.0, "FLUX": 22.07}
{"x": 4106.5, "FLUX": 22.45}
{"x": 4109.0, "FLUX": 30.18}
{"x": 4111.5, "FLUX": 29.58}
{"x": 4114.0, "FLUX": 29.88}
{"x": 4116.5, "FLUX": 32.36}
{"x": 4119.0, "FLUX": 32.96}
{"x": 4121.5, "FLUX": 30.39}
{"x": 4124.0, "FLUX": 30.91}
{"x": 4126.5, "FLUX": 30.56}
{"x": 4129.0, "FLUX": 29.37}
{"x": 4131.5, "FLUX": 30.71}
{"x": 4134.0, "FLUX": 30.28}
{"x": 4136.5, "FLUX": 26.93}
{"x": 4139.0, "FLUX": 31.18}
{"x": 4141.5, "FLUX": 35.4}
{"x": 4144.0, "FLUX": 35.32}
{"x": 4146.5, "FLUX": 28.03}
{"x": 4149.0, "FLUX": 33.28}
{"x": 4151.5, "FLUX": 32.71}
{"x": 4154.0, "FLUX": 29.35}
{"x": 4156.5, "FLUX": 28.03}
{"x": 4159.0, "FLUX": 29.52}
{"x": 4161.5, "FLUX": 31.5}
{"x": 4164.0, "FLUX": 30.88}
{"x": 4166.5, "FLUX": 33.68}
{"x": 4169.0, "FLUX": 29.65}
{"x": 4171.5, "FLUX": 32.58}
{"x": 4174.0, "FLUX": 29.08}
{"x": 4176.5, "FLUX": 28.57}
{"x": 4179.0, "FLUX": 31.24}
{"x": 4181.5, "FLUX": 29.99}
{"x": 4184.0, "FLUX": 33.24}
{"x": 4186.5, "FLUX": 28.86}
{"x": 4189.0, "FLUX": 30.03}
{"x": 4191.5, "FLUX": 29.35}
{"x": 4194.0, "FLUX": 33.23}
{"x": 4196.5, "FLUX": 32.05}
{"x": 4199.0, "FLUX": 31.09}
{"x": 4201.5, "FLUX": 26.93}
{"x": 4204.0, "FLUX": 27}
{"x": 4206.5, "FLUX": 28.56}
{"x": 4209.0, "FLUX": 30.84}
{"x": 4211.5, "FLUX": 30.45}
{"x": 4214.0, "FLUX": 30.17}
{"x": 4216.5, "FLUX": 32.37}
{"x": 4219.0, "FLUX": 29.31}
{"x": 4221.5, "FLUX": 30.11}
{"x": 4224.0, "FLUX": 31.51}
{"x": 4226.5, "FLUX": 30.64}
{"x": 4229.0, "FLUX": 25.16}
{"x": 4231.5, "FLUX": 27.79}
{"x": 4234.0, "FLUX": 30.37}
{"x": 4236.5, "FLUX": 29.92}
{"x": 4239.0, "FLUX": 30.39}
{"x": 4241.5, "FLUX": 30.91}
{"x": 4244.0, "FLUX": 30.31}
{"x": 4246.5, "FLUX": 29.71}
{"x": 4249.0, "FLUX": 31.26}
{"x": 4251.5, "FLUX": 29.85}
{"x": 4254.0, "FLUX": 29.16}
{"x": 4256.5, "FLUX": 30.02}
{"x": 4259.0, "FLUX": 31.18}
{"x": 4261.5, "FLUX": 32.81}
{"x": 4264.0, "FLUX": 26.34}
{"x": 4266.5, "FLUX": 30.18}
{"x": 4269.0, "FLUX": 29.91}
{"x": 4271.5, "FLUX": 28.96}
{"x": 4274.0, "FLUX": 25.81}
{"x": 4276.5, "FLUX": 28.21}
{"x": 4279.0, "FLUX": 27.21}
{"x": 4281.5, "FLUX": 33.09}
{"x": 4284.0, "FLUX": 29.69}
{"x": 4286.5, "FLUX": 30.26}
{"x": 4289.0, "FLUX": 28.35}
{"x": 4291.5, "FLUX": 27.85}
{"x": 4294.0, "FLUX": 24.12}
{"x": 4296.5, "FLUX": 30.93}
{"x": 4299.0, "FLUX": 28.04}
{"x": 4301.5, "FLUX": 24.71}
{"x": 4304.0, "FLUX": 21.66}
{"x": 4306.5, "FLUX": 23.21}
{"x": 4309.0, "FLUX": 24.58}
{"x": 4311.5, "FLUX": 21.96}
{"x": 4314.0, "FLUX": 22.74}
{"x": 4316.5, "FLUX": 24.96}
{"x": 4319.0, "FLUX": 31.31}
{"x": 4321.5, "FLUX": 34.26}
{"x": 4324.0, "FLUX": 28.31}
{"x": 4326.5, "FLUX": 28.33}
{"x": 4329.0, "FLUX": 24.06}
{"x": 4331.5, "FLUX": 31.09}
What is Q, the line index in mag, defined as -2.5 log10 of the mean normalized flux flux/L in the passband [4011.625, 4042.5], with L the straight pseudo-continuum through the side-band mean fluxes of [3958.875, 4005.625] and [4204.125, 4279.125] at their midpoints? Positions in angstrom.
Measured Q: -0.22 mag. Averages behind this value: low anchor 23.8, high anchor 29.6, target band 30.5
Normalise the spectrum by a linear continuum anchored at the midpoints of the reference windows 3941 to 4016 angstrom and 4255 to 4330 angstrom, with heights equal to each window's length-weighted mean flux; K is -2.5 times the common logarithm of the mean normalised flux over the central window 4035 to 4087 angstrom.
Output -0.18 mag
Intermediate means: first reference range 24.6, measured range 30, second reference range 27.8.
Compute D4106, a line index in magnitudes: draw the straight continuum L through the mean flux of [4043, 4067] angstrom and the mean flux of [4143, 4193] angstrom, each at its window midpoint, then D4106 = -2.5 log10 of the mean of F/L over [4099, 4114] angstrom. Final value 0.125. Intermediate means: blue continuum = 30.5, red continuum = 30.7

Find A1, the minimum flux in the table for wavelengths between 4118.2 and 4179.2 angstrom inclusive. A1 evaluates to 26.93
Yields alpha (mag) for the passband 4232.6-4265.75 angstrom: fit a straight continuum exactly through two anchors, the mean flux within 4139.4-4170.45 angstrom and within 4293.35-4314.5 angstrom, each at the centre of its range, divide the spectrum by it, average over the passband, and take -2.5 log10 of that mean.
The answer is -0.112 mag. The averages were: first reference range 31.4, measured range 30.2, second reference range 24.7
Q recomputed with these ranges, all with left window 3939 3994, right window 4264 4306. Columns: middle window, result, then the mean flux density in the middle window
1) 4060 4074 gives -0.24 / 29.6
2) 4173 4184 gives -0.17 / 30.1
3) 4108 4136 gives -0.23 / 30.6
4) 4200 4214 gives -0.10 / 28.9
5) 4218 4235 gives -0.10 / 29.3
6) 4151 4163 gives -0.18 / 30.1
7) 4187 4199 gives -0.19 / 31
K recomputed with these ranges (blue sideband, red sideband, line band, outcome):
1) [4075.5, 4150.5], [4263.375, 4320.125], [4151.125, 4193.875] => -0.05 mag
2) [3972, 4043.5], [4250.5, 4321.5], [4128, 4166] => -0.10 mag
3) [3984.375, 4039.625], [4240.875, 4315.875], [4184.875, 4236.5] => -0.05 mag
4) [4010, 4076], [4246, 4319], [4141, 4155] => -0.10 mag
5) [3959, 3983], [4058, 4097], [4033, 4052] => -0.13 mag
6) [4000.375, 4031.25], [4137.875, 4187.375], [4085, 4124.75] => 0.04 mag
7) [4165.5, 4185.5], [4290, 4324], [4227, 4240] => 0.00 mag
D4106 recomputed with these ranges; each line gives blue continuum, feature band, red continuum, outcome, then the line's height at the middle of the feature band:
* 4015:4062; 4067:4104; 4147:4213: 0.018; 30.5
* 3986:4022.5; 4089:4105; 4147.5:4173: 0.024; 30.8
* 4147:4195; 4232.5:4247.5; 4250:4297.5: -0.021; 29.7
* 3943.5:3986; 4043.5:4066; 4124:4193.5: -0.193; 25.6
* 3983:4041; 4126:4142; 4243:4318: -0.048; 29.1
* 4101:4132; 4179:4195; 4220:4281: -0.050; 29.4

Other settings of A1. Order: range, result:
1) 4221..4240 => 25.16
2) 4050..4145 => 22.07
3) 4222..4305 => 21.66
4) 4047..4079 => 25.63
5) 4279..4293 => 27.21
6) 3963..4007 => 5.546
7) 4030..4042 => 26.8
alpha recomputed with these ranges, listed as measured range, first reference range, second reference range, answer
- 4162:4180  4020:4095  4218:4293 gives -0.035 mag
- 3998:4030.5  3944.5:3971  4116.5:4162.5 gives -0.239 mag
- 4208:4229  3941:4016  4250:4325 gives -0.117 mag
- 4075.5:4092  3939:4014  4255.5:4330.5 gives -0.183 mag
